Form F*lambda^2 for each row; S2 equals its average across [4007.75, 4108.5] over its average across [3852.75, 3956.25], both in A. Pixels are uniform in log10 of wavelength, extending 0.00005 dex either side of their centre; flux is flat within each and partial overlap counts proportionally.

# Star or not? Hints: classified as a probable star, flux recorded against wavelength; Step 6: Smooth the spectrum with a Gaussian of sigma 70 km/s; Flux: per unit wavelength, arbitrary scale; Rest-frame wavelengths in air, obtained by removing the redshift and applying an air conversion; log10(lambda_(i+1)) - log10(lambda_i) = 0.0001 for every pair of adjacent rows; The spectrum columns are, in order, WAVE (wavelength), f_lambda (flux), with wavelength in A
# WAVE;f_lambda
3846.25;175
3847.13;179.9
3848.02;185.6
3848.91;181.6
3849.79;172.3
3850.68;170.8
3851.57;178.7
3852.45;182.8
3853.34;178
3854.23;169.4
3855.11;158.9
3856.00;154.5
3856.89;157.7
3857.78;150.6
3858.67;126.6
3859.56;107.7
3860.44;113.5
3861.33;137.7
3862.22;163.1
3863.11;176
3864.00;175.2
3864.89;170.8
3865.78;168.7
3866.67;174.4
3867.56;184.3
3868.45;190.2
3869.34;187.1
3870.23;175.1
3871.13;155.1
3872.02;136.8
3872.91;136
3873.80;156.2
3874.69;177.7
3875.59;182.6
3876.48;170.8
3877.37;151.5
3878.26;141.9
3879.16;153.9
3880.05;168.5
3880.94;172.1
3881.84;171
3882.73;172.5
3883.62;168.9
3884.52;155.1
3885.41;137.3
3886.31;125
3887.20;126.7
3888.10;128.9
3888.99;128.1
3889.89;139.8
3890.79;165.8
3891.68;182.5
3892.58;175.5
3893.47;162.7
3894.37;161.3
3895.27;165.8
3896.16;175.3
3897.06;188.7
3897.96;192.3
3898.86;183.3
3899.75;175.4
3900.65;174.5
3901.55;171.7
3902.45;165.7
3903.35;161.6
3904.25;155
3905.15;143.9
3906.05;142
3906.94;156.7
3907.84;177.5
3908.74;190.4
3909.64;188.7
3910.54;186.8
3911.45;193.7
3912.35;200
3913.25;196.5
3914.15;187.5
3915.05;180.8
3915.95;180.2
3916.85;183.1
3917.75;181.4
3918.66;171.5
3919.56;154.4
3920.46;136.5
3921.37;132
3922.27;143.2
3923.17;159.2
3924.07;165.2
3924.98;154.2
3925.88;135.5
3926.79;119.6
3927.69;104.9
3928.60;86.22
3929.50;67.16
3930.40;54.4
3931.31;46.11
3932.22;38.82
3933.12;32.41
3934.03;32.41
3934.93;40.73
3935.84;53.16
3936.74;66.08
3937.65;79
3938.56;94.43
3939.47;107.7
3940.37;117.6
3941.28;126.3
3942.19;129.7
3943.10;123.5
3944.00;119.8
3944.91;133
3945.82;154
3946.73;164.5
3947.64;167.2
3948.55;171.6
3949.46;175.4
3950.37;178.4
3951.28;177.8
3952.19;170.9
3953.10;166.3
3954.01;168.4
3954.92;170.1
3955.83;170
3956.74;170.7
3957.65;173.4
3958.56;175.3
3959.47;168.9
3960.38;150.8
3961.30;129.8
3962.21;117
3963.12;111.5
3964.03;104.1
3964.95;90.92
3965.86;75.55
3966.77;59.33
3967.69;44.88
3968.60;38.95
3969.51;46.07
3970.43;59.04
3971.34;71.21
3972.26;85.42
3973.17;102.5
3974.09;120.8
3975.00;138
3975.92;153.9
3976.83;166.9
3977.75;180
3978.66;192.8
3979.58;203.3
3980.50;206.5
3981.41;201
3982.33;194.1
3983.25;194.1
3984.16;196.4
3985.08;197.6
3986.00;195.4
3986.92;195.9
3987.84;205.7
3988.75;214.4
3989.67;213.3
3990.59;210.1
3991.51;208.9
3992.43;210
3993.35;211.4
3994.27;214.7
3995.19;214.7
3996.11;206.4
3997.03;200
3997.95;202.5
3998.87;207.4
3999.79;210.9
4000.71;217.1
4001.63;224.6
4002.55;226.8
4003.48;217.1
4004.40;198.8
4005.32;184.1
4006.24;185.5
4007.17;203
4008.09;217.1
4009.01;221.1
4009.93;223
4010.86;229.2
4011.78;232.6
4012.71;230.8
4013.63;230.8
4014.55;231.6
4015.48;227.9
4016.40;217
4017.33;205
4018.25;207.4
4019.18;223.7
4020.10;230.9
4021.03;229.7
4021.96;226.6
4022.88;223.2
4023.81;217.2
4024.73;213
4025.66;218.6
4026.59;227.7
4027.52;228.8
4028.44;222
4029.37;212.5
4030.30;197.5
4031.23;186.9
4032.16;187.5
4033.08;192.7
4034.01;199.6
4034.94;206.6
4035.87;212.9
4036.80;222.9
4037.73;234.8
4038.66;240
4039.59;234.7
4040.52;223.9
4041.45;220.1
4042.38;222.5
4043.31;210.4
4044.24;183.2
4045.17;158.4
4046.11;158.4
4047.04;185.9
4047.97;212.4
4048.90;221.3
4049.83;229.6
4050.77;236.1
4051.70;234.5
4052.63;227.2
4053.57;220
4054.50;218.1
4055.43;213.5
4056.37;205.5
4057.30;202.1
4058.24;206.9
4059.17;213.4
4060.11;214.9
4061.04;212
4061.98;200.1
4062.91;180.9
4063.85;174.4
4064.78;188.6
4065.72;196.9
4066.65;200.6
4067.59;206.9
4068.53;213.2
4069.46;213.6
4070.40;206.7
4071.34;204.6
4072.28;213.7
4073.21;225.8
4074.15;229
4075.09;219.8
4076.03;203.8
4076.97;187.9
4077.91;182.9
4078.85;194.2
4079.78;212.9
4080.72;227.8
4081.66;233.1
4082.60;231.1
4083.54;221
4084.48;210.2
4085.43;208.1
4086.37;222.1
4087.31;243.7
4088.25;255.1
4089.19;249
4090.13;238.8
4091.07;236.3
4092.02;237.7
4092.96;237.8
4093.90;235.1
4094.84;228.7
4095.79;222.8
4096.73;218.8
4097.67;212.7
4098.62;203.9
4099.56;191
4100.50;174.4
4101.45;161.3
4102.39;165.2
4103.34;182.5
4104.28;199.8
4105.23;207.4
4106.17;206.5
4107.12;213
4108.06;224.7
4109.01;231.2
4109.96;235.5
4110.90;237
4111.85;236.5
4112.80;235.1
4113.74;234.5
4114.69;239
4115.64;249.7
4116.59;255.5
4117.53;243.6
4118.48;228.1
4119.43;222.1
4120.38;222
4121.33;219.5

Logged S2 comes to 1.55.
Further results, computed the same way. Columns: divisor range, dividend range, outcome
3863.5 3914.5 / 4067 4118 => 1.45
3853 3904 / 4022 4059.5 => 1.43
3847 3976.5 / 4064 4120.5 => 1.65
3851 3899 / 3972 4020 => 1.33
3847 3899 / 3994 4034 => 1.42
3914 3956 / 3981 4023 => 1.71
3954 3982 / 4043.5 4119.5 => 1.74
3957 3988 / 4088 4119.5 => 1.70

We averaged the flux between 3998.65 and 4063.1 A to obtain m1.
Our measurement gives 214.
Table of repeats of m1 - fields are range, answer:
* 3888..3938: 143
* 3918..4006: 147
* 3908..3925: 173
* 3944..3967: 148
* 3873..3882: 163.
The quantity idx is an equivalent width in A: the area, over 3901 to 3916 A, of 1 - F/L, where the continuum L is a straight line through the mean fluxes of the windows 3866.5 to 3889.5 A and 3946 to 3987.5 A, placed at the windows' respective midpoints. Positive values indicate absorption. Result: -2.0 A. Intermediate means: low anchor 158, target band 175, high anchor 147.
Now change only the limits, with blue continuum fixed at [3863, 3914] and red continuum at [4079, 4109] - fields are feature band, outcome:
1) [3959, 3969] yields 4.60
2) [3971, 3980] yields 2.19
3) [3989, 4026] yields -3.80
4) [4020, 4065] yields -1.56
